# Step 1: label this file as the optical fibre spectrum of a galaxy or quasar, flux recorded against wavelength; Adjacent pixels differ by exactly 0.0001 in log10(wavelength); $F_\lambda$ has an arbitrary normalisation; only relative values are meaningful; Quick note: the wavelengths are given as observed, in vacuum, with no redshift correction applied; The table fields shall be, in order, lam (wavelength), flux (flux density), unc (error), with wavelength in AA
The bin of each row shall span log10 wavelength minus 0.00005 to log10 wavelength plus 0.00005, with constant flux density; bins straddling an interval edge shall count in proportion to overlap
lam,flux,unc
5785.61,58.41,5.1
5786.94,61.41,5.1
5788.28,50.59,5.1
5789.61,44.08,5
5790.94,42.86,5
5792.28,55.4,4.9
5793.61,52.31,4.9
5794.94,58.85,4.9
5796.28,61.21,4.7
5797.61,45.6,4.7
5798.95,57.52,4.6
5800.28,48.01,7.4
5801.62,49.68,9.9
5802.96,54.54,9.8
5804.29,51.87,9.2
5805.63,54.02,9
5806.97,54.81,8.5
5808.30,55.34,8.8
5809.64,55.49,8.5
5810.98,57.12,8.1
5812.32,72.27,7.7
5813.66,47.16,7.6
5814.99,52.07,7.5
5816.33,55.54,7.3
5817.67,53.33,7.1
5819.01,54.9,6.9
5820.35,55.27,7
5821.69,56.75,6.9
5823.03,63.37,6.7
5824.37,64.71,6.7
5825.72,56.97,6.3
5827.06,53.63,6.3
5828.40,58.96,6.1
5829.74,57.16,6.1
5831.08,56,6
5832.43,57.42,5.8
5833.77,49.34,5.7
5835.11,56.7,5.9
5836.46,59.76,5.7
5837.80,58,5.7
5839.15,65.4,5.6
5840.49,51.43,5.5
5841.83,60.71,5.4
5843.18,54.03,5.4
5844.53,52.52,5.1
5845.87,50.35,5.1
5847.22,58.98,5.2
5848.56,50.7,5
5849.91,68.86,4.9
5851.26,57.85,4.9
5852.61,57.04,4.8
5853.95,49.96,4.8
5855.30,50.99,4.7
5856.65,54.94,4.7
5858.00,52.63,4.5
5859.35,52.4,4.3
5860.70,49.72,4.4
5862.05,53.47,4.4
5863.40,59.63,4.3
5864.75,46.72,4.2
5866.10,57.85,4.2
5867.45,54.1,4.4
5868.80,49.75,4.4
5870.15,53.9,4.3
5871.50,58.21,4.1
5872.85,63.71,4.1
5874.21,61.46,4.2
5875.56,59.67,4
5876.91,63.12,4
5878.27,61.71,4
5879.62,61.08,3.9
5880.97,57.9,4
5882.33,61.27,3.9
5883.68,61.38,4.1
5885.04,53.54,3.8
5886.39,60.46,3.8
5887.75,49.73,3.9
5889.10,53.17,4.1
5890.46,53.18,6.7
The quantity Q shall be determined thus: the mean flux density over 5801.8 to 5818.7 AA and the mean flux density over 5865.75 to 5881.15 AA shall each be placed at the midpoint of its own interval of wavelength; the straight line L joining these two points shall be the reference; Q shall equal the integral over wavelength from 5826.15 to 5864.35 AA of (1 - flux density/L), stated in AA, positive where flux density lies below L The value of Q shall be 1.0 AA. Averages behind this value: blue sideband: 55.1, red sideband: 58.6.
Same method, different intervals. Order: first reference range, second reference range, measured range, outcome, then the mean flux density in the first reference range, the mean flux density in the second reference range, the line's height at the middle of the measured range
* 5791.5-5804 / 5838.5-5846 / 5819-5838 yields -0.68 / 53.5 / 56.1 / 55.3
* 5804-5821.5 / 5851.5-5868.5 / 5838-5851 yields -0.73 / 55.4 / 53.3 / 54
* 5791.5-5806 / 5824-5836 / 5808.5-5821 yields -0.19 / 53.4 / 56.6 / 55.1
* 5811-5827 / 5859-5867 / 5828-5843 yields -0.37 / 57.3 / 53.4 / 55.8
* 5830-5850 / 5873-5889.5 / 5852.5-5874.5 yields 1.34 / 56.3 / 59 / 57.8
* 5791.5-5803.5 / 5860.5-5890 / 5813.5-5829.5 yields -0.51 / 53.5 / 57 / 54.6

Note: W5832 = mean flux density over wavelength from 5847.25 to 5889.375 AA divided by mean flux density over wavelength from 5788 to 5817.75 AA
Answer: 1.05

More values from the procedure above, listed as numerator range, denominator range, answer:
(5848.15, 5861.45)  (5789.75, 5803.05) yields 1.05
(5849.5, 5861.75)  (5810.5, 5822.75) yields 0.97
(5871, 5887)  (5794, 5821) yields 1.10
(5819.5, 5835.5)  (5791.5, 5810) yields 1.06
